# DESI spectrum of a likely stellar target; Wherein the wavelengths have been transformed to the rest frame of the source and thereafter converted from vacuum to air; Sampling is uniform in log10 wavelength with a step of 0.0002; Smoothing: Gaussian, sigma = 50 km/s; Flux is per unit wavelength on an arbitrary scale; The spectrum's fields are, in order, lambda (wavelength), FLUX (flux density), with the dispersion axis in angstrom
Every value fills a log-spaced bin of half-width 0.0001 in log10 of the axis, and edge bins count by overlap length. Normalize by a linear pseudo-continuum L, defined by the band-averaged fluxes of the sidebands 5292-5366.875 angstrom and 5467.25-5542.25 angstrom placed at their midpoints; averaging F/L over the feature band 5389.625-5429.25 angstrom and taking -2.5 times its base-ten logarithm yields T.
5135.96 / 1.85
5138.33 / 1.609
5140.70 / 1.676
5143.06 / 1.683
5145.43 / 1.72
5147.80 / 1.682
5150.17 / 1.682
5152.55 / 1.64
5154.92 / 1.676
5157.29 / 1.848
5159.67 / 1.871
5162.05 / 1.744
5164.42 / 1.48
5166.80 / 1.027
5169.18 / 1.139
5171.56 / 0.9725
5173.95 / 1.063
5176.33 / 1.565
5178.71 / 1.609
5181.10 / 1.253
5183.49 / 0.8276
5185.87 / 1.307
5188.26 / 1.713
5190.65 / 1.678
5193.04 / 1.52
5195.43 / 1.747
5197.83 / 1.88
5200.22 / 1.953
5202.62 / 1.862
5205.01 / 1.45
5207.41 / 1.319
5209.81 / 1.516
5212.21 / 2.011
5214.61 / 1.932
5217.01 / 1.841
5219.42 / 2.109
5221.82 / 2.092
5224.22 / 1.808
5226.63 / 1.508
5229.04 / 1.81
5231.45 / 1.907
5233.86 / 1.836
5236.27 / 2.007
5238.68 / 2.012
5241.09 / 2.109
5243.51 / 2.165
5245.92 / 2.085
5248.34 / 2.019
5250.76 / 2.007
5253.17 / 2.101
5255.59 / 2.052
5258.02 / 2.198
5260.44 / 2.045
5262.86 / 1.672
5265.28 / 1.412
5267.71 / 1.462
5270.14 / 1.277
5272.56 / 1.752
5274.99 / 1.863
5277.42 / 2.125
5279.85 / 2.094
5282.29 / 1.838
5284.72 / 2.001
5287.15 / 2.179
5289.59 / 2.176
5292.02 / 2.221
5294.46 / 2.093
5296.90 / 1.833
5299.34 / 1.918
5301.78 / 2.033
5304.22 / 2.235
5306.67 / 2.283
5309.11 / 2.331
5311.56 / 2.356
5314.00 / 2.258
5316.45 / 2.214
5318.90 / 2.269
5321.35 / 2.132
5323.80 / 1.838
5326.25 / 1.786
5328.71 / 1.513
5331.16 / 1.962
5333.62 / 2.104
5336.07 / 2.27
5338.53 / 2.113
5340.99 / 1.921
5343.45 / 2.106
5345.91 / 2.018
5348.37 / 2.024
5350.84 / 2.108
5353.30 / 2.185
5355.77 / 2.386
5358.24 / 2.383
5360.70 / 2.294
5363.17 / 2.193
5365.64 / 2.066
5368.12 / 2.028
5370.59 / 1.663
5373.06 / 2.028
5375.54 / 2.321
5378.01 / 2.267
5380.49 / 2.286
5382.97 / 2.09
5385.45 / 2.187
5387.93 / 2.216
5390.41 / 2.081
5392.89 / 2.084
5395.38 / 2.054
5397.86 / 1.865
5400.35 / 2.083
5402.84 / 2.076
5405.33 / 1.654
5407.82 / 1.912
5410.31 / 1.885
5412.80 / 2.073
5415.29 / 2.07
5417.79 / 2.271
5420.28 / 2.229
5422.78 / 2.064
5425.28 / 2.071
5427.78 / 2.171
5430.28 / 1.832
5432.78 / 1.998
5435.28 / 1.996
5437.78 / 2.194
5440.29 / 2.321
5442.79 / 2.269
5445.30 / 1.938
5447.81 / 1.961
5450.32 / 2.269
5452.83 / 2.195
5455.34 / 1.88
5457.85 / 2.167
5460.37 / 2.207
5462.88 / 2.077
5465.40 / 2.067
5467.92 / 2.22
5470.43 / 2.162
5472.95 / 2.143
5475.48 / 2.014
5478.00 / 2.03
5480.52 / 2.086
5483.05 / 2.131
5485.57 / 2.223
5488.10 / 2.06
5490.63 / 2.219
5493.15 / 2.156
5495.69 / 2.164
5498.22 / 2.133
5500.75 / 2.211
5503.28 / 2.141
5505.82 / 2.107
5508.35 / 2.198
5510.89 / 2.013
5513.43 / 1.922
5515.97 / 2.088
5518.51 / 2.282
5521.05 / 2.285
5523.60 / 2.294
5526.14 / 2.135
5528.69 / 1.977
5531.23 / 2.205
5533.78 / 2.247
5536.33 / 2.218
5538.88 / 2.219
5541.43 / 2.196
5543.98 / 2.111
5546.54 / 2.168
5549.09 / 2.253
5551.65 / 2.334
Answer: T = 0.05 mag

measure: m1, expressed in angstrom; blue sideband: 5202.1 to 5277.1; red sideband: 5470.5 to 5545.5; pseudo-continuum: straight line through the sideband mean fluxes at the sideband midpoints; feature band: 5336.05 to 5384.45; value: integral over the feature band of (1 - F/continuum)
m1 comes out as -3.7 angstrom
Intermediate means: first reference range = 1.85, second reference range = 2.15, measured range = 2.13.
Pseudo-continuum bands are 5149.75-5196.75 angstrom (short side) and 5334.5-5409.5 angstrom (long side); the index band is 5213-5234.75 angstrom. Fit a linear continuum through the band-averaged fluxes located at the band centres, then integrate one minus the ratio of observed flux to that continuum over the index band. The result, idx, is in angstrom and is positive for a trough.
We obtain -3.3 angstrom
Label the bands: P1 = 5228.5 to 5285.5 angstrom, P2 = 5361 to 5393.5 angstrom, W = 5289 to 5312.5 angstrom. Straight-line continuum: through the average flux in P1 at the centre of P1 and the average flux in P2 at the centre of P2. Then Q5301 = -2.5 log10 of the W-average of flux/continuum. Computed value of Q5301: -0.082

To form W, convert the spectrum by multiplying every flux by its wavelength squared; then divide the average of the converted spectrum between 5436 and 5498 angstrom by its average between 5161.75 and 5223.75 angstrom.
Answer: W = 1.5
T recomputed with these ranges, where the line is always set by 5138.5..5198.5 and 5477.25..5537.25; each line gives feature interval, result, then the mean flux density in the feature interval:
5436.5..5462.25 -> -0.05 mag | 2.14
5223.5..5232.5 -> -0.08 mag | 1.75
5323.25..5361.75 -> -0.12 mag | 2.07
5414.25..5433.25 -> -0.05 mag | 2.09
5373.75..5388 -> -0.16 mag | 2.22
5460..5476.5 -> -0.03 mag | 2.12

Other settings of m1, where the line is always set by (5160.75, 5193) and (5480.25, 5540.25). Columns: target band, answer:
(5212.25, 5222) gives -3.7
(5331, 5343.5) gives -2.5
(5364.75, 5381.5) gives -2.5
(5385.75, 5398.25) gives -1.4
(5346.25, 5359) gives -3.0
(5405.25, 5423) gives -1.1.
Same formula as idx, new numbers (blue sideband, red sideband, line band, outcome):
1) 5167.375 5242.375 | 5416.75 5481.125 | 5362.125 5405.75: -2.0 angstrom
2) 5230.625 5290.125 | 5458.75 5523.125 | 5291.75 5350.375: -2.6 angstrom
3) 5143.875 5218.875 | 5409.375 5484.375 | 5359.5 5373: -0.7 angstrom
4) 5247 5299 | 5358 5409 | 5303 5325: -2.6 angstrom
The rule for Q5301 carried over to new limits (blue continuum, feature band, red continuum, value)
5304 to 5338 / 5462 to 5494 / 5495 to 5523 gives 0.01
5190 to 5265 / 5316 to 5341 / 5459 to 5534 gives -0.02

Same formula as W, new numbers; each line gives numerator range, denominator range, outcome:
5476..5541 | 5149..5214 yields 1.58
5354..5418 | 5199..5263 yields 1.16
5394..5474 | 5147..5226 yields 1.42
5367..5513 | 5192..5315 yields 1.16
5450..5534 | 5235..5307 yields 1.18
